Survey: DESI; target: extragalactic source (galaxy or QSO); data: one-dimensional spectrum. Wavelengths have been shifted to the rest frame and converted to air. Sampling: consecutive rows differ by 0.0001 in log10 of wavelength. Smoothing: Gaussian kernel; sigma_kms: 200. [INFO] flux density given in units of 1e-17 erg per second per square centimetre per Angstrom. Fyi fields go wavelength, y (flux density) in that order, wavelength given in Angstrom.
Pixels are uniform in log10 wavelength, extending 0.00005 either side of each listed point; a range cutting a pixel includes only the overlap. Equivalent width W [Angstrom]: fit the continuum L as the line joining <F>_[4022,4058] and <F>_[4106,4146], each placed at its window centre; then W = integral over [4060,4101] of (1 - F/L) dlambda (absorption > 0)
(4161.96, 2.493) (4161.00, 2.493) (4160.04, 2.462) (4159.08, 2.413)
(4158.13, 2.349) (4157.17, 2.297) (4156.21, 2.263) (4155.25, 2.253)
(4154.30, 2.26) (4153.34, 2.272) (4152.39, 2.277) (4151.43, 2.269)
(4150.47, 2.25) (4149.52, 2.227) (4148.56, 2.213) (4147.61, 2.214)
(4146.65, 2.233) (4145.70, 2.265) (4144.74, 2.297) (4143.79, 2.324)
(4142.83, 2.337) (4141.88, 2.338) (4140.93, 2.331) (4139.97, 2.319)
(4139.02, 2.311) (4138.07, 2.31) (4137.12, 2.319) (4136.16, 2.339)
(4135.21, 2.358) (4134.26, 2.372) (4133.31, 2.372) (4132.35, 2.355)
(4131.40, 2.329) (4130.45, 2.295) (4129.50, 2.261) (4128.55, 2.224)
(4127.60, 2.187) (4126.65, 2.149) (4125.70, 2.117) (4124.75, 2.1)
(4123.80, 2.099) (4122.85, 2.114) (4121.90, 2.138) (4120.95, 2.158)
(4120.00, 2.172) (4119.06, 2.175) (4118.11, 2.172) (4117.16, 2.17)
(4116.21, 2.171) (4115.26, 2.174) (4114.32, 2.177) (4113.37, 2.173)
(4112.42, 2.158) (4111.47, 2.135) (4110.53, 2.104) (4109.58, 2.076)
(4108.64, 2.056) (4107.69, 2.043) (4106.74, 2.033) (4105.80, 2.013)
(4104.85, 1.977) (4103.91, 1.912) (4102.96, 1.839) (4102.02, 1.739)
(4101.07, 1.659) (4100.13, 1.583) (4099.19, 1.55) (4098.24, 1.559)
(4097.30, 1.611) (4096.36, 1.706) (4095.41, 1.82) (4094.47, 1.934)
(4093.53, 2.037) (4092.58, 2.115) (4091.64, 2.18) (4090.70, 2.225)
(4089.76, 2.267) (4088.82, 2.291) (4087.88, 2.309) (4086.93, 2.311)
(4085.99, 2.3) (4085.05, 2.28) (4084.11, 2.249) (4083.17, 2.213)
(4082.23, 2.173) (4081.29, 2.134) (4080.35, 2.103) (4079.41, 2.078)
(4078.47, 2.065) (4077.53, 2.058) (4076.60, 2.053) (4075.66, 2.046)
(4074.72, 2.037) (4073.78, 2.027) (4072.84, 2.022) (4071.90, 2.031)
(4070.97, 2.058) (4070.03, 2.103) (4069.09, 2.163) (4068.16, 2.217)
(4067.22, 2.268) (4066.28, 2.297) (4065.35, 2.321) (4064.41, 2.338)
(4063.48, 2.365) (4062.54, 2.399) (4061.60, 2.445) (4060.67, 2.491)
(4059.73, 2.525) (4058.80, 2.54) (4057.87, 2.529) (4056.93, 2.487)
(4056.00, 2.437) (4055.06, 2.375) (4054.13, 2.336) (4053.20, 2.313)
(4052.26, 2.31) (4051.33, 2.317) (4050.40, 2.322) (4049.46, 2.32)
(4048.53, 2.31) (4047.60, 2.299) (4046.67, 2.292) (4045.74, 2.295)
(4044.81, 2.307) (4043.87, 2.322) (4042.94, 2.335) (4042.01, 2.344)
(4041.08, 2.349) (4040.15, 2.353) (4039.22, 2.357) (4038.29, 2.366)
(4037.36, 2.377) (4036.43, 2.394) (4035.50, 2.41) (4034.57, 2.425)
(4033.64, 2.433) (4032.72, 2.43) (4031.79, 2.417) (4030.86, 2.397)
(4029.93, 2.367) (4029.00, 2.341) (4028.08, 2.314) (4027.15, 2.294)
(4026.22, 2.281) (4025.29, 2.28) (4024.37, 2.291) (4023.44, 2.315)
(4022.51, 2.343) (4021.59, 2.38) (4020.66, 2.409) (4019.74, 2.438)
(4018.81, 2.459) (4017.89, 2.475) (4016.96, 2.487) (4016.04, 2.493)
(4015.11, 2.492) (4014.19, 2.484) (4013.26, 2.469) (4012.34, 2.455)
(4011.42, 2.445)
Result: 3.21 Angstrom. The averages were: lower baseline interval 2.35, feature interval 2.11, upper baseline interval 2.22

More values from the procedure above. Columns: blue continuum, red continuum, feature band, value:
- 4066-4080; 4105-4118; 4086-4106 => 1.56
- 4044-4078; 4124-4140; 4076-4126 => 4.81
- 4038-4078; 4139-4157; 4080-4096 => 0.80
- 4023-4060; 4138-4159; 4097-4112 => 2.88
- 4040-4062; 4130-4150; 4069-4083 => 1.65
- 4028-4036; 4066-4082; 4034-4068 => -1.59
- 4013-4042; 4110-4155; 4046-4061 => -0.22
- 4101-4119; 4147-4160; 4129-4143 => -0.91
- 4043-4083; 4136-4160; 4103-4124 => 1.62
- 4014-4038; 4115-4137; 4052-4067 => -0.46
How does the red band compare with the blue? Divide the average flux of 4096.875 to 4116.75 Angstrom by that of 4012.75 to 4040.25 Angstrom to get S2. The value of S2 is 0.81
